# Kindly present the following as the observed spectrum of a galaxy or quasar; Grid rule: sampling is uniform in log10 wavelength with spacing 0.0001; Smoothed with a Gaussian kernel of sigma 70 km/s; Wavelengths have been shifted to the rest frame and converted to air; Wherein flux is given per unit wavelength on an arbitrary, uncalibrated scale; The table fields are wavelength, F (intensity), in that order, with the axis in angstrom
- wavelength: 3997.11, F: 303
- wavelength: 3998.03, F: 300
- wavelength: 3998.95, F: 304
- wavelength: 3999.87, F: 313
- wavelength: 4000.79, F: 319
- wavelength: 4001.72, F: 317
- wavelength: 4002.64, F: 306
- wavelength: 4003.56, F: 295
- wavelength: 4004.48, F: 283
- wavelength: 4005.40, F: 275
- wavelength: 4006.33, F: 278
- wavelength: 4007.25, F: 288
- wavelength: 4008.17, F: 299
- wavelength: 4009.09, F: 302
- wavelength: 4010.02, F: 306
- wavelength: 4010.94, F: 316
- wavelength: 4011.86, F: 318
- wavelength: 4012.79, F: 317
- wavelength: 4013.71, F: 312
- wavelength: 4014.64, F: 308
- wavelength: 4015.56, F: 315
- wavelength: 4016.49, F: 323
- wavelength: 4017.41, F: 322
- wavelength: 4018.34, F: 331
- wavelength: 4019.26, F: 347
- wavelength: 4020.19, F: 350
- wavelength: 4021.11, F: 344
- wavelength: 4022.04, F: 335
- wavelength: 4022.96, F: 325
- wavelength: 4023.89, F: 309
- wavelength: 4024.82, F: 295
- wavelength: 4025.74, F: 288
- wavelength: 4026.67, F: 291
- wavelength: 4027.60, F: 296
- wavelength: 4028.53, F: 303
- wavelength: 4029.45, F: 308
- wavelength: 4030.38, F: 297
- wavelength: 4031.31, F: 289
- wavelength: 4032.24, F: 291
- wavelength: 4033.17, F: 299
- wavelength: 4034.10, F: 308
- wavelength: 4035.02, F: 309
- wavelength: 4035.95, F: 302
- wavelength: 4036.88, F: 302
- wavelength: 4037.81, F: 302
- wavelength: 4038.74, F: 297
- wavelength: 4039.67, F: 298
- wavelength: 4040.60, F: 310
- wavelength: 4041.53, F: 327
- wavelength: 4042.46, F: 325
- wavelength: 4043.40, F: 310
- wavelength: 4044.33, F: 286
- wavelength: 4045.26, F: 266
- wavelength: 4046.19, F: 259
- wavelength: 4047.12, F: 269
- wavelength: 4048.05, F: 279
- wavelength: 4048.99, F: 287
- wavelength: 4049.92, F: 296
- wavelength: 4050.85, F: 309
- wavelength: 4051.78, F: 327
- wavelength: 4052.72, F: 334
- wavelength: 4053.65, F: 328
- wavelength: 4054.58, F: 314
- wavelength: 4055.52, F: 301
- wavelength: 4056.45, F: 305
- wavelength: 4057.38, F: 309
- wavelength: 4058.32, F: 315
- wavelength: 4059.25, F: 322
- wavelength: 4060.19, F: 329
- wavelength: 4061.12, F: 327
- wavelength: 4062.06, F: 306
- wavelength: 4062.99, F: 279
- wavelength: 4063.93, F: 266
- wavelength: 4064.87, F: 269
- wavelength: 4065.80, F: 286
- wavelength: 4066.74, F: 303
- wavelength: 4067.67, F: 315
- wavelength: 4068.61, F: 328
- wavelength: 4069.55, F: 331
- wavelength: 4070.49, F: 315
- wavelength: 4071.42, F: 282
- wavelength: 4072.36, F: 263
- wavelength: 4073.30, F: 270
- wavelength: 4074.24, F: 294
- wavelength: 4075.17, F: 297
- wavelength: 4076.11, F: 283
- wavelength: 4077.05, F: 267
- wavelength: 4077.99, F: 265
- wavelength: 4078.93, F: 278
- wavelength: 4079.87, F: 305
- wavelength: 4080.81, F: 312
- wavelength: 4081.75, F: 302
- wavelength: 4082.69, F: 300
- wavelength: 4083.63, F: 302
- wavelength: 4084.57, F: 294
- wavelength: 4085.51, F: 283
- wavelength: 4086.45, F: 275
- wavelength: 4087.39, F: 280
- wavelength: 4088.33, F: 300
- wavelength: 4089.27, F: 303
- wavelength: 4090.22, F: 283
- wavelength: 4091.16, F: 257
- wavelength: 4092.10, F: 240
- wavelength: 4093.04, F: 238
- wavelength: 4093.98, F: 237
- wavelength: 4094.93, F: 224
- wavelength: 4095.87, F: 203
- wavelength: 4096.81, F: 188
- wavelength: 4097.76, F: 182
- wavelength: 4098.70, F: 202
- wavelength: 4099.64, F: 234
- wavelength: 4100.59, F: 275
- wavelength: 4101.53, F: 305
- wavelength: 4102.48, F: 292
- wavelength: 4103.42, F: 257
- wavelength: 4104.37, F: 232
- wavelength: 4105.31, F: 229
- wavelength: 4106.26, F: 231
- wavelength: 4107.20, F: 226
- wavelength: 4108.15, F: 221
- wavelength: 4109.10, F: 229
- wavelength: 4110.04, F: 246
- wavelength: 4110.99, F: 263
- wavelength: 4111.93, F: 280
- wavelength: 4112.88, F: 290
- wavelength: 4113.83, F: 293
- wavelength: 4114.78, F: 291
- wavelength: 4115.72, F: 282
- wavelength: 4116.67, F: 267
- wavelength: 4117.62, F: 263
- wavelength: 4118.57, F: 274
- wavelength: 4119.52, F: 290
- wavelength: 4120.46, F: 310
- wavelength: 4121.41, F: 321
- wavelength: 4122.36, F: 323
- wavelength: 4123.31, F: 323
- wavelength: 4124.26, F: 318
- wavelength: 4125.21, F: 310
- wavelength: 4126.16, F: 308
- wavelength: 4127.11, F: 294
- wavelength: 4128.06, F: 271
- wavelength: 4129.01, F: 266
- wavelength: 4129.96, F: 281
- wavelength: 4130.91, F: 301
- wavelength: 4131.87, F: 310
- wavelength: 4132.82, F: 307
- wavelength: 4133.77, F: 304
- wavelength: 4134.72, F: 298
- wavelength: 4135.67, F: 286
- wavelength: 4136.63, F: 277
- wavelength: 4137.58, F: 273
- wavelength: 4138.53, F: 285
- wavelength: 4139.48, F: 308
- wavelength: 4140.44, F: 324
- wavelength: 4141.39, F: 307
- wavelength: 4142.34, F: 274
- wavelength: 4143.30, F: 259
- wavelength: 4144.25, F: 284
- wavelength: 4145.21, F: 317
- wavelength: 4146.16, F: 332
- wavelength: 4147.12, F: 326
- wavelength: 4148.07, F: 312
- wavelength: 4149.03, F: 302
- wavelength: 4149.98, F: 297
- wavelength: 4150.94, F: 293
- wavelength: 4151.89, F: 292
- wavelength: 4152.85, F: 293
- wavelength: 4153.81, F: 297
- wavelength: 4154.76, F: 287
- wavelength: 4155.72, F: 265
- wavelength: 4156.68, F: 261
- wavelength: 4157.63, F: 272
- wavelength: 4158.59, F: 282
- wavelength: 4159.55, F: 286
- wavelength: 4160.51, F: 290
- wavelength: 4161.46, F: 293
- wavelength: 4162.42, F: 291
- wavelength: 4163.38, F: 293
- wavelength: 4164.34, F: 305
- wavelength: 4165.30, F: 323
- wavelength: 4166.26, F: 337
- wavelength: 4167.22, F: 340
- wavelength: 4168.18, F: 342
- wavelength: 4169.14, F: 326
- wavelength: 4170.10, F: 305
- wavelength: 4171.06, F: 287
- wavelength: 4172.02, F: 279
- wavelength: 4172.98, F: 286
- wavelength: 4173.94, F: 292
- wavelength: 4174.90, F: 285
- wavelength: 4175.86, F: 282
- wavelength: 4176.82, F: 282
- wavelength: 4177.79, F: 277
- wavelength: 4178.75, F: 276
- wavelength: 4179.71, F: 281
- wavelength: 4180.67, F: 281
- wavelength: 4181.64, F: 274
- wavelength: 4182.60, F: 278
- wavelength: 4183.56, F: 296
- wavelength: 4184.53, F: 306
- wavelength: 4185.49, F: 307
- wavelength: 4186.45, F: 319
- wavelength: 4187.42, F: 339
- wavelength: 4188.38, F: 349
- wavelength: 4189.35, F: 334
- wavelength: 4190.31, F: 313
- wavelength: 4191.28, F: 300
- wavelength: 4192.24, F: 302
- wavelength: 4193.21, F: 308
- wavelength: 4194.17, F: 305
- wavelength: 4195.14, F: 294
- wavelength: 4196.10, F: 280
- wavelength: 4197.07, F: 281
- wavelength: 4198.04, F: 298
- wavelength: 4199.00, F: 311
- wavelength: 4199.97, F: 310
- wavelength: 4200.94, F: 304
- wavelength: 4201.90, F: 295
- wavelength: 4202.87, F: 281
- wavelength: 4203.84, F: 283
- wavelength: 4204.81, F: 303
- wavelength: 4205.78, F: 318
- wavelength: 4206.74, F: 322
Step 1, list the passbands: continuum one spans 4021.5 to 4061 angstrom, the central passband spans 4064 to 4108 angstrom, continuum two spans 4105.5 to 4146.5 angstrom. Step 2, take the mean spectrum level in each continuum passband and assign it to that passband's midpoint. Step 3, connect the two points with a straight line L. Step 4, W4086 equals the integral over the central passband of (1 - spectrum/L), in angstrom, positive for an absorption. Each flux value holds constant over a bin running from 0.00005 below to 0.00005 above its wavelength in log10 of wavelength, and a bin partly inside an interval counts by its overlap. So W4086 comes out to 3.7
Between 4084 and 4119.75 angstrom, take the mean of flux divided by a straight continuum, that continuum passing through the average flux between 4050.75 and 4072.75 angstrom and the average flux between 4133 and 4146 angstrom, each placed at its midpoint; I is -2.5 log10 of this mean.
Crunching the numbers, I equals 0.17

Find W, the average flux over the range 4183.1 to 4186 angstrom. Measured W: 303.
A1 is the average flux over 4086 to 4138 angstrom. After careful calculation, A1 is 270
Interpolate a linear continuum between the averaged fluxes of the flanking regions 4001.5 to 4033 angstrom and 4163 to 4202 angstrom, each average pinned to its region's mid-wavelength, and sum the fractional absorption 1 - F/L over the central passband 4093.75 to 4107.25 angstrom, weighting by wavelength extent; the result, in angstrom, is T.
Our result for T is 3.1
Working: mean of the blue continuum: 308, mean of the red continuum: 302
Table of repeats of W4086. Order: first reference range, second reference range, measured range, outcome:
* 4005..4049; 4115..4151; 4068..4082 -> 0.4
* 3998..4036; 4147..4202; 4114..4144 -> 0.8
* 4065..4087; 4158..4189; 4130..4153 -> 0.0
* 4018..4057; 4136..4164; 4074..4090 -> 0.5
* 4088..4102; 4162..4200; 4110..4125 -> -1.8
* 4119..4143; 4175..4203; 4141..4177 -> 0.2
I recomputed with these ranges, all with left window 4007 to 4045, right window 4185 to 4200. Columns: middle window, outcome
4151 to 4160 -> 0.10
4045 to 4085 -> 0.04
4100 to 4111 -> 0.23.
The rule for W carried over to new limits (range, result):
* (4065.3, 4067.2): 294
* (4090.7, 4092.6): 249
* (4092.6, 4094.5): 237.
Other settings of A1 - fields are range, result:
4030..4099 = 288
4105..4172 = 291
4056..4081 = 297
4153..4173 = 298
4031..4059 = 302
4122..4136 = 300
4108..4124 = 282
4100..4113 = 254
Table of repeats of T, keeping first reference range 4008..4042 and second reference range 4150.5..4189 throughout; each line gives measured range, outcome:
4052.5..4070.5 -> -0.1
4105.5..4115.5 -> 1.5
